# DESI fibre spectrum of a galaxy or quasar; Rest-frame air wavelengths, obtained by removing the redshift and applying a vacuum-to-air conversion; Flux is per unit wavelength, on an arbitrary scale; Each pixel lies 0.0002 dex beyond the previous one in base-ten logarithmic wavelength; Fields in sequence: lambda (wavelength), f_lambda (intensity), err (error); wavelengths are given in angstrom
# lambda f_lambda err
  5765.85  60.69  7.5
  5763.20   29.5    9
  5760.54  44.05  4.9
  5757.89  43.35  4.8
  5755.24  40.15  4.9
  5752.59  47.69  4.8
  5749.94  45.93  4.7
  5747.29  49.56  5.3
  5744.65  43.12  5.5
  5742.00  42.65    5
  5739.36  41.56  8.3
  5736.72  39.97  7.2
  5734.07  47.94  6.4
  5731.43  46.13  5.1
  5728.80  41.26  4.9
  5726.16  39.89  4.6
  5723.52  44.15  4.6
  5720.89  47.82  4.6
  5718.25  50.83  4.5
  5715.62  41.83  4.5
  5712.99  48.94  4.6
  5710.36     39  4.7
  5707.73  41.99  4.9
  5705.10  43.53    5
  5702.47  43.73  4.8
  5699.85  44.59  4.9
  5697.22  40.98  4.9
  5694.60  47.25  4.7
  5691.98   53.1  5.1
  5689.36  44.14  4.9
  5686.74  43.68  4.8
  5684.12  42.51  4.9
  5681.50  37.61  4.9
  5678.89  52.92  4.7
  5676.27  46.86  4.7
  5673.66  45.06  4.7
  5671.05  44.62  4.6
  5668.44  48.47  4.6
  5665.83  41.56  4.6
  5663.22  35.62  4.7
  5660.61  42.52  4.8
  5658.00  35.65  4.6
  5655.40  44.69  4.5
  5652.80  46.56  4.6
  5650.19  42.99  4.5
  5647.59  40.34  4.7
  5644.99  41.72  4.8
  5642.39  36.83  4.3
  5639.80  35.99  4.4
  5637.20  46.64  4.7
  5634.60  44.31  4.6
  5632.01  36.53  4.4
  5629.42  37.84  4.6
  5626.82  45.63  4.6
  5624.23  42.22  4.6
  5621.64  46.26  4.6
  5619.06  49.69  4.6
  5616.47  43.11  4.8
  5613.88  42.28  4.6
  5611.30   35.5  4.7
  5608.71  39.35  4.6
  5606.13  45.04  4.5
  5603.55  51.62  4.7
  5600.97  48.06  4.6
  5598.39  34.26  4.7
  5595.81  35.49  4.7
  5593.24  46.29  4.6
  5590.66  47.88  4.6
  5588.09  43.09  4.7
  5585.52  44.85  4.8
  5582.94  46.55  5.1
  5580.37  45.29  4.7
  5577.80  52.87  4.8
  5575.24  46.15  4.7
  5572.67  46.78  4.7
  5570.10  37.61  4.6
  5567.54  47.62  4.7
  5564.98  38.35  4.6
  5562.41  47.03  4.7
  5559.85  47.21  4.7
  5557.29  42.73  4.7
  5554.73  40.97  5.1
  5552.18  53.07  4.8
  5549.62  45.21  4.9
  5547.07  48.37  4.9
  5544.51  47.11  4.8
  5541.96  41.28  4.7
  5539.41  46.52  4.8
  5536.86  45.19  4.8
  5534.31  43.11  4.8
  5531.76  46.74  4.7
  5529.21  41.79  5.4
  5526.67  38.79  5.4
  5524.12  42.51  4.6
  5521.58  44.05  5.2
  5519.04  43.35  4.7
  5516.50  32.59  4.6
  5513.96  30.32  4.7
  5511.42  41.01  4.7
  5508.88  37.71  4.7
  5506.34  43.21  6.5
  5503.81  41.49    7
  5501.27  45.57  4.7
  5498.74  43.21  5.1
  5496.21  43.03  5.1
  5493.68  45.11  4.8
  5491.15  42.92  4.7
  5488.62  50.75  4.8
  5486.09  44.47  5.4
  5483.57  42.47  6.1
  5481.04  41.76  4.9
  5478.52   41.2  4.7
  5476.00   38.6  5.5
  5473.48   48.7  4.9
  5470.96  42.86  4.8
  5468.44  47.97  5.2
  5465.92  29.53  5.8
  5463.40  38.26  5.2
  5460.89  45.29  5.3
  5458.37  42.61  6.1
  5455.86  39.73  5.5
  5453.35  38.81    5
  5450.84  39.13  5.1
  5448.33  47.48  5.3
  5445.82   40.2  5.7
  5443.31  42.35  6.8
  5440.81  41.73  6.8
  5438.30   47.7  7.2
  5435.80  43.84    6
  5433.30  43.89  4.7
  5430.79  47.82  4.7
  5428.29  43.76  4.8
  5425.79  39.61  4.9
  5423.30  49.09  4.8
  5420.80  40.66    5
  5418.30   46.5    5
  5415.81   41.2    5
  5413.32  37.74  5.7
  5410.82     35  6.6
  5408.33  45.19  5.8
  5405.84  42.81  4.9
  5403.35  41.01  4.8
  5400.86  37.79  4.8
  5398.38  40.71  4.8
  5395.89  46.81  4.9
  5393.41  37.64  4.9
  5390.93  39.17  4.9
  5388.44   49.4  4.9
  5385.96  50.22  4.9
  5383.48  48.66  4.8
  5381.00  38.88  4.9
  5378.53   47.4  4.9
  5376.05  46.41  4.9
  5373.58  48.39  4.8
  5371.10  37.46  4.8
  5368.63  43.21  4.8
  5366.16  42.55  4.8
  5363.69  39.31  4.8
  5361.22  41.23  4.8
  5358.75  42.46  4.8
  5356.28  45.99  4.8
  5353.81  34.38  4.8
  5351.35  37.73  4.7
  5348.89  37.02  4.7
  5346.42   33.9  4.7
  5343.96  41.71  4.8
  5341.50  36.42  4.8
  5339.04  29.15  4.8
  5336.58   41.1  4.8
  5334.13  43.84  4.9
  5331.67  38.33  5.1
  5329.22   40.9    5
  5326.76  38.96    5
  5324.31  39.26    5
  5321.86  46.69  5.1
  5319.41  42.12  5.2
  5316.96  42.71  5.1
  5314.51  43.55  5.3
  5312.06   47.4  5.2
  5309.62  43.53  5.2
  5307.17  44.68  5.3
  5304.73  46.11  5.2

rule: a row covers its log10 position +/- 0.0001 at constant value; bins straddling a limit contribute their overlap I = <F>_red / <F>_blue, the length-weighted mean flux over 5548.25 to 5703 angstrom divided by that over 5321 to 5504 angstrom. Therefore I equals 1.04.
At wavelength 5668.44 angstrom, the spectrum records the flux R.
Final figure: 48.47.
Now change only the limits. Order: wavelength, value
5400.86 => 37.79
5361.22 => 41.23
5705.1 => 43.53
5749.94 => 45.93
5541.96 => 41.28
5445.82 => 40.2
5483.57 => 42.47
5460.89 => 45.29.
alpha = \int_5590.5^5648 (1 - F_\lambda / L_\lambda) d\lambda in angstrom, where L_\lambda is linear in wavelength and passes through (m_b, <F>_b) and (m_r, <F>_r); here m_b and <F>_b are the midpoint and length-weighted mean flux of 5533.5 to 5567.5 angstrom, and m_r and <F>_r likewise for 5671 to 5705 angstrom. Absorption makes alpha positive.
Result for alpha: 3.8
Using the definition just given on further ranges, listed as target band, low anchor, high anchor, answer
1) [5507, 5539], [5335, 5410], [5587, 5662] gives 0.90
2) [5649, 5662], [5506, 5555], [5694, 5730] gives 0.33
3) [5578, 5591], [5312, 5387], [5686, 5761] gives -0.80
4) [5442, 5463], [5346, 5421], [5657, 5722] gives 0.32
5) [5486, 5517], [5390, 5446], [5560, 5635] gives 0.89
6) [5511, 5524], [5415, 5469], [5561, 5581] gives 1.67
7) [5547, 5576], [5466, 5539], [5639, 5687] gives -1.74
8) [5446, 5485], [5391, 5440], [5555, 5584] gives 1.57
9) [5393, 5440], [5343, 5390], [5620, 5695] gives -0.12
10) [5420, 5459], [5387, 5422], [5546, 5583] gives -0.53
